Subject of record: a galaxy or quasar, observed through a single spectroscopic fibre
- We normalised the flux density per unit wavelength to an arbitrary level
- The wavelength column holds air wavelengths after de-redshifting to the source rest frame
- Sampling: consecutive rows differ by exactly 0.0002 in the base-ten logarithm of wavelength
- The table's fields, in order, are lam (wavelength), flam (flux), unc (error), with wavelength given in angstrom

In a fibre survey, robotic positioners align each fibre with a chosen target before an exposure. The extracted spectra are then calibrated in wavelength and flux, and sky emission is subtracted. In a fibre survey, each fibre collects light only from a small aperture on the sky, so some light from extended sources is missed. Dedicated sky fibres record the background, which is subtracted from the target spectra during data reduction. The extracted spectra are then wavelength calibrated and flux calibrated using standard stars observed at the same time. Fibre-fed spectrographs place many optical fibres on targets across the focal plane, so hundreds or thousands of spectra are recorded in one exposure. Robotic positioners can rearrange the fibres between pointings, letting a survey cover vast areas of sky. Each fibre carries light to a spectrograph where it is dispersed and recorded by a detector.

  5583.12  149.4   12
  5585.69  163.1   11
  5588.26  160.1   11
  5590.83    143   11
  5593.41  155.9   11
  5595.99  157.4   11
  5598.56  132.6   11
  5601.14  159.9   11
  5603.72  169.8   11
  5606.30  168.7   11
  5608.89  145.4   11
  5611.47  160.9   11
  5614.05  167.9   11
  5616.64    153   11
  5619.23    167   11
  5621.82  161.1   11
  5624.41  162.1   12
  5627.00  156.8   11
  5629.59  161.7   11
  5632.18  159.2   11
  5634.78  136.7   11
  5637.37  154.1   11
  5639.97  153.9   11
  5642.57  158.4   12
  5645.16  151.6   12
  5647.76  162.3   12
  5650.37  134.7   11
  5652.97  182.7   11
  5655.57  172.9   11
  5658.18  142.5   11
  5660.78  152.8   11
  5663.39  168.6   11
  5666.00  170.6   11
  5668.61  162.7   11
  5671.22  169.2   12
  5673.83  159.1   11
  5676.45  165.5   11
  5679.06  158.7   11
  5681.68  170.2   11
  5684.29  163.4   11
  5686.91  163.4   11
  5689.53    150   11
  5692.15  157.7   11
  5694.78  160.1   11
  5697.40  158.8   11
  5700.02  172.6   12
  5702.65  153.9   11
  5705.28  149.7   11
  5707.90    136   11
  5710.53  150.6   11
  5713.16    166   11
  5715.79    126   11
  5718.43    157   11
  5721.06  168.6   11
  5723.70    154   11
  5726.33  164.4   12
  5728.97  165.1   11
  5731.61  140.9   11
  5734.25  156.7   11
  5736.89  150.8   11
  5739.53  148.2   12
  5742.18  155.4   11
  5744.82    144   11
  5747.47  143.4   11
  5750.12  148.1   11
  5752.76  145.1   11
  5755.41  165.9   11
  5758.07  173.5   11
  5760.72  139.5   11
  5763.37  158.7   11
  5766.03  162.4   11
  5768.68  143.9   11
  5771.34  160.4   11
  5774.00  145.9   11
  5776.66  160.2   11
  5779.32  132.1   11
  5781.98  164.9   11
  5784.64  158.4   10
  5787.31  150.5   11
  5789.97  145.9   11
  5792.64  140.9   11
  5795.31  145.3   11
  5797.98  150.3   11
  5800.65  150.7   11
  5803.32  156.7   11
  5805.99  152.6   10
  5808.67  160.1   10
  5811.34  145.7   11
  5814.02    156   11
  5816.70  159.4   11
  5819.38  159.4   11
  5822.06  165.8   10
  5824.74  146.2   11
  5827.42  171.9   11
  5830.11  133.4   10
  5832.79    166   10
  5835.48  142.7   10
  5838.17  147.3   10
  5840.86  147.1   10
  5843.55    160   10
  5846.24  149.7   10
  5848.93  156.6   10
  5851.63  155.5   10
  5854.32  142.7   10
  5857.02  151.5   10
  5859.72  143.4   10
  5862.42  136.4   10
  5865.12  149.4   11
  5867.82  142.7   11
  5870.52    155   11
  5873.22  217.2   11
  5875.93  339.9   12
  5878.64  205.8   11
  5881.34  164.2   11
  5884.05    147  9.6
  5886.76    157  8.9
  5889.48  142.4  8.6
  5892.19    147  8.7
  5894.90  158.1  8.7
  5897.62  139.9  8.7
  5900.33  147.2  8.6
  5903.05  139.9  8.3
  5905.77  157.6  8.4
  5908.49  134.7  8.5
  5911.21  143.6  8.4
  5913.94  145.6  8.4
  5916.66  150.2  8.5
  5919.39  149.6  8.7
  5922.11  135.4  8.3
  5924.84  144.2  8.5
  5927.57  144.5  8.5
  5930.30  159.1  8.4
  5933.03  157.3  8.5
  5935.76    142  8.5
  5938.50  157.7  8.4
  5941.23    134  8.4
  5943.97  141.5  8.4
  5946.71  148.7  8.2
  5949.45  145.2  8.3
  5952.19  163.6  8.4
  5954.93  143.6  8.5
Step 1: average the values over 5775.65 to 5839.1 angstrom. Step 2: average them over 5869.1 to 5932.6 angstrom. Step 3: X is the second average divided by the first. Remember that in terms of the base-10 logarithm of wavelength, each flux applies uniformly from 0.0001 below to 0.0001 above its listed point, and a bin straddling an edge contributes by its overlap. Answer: 1.1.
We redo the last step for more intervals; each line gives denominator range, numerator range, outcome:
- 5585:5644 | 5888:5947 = 0.93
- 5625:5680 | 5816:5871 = 0.95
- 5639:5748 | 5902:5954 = 0.94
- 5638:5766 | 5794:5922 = 1.00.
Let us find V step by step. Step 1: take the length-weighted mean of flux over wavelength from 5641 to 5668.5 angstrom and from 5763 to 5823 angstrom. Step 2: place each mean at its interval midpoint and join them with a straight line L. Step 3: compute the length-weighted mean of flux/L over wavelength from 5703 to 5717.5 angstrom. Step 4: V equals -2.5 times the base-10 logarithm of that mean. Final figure 0.08 mag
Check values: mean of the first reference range 160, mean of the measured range 146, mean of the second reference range 153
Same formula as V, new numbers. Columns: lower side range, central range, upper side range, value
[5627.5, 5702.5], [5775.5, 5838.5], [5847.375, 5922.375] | 0.05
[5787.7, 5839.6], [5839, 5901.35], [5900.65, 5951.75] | -0.10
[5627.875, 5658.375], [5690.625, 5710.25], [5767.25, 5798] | -0.01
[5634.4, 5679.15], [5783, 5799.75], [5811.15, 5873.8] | 0.04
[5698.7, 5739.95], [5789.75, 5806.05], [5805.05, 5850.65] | 0.04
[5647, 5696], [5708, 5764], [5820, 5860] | 0.03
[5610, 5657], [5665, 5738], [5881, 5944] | -0.01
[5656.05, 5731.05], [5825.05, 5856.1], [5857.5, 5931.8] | 0.05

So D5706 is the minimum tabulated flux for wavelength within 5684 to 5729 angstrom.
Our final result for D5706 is 126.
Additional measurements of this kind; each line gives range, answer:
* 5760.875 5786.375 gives 132.1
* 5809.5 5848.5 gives 133.4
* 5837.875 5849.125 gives 147.1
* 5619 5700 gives 134.7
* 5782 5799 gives 140.9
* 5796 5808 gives 150.3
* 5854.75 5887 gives 136.4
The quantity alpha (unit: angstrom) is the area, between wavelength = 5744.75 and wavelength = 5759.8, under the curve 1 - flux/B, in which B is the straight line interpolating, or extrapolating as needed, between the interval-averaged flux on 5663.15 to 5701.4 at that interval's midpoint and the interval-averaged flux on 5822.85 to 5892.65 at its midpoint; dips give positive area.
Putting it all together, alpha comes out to 0.8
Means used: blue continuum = 163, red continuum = 162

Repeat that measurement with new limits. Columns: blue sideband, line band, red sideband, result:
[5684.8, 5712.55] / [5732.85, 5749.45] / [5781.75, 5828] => 0.58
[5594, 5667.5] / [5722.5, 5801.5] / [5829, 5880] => 5.00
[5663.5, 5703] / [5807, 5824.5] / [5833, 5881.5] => 0.97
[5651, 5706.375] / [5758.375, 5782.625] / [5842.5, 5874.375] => 0.86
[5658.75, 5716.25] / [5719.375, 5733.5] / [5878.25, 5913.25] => -0.11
